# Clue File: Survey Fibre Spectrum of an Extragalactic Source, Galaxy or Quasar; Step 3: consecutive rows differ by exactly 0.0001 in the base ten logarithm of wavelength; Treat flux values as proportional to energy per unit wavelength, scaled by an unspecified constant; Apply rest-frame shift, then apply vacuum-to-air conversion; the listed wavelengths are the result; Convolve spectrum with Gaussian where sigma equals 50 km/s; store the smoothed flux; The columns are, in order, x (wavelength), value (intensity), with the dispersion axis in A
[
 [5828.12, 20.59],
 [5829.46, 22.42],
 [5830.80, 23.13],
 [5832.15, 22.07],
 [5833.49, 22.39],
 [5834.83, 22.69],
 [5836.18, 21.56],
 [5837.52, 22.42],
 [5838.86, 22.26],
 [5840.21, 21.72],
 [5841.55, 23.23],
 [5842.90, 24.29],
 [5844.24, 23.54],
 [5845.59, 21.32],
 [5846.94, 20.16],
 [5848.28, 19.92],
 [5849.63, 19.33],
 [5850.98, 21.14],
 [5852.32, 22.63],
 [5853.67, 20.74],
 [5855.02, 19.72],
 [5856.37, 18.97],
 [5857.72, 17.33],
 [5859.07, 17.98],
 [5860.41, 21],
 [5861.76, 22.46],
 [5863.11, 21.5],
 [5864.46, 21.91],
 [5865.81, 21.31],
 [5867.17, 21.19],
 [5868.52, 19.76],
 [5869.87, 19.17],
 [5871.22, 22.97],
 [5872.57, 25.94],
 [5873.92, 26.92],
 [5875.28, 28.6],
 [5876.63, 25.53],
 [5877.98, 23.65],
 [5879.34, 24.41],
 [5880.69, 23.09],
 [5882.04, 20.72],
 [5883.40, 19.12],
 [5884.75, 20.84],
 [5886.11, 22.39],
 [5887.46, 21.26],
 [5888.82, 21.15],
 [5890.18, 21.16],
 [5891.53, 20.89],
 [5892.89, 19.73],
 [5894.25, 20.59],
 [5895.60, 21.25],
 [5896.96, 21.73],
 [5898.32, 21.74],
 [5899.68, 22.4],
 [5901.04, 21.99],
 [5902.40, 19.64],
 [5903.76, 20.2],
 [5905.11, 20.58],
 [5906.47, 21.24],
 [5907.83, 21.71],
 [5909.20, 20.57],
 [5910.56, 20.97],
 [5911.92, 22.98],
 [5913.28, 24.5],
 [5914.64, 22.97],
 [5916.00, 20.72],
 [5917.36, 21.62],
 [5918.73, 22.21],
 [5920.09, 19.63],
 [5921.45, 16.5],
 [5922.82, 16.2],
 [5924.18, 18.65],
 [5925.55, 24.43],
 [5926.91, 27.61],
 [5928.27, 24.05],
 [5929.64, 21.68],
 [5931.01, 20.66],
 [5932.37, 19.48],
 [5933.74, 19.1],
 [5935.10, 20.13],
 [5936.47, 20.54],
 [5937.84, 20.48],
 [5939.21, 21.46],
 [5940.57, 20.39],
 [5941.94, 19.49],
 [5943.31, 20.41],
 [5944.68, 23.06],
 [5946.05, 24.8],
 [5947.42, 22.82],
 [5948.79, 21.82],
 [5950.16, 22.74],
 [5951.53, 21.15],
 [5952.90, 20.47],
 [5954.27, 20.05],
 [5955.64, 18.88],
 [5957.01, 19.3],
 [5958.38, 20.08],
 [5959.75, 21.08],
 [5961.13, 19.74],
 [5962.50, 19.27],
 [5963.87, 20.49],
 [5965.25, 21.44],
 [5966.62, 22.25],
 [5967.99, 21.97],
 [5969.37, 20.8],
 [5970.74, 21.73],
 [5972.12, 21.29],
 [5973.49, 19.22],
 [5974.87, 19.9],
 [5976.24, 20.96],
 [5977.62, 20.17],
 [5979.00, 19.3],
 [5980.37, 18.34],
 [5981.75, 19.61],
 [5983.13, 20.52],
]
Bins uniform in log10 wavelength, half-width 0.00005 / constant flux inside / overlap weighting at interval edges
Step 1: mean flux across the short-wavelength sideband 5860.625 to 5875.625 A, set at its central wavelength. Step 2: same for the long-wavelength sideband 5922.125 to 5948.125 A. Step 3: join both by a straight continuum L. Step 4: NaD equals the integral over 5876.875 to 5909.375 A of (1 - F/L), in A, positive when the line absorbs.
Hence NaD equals 1.1 A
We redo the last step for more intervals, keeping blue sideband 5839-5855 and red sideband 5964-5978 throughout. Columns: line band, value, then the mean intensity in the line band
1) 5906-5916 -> -0.4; 22.1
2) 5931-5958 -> 0.3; 20.9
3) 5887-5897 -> 0.2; 20.9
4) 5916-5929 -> 0.0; 21.2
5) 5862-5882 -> -1.6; 23.2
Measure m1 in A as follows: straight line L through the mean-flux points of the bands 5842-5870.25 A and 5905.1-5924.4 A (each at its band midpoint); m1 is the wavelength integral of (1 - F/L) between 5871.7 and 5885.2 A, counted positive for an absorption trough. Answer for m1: -2.0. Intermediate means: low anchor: 20.8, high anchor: 20.8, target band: 23.9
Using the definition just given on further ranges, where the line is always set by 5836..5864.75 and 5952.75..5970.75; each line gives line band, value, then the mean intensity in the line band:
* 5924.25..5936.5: -0.7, 21.9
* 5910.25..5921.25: -0.5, 21.8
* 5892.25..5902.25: -0.2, 21.3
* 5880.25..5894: 0.0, 21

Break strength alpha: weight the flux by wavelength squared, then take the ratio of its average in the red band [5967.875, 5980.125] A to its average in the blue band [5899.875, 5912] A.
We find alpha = 1.0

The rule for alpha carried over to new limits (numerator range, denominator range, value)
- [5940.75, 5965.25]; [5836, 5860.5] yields 1.03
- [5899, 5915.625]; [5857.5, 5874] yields 1.02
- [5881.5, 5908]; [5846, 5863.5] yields 1.05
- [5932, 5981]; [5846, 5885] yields 0.98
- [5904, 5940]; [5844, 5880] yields 0.99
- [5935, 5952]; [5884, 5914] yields 1.02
